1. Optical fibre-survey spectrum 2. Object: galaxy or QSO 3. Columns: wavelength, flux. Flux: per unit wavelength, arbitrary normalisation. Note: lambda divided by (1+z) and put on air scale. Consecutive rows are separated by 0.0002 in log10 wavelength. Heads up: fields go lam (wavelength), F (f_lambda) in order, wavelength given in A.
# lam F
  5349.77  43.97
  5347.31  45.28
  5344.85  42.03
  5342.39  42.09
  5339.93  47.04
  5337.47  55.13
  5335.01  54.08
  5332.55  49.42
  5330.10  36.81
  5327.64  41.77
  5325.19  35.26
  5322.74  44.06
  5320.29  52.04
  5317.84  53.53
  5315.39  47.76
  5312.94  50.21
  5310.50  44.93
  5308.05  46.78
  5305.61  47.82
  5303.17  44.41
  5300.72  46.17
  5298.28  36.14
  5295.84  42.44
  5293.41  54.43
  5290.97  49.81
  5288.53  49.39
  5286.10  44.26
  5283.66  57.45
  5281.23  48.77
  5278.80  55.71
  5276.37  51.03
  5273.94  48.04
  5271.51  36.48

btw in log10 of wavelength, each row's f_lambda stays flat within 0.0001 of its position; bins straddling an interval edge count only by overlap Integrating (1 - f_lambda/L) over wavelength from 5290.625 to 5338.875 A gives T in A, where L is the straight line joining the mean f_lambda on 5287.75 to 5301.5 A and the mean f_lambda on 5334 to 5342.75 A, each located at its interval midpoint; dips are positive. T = 1.5 A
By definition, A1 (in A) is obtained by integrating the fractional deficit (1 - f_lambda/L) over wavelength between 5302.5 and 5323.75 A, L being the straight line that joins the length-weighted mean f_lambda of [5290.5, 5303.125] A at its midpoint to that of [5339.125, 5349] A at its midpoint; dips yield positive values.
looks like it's -1.5 A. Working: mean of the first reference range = 45.4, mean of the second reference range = 44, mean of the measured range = 48.1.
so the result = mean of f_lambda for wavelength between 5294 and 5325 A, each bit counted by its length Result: 46.2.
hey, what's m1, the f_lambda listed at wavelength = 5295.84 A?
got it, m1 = 42.44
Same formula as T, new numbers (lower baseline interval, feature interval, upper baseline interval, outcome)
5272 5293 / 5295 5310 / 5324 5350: 1.30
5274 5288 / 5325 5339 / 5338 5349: -0.09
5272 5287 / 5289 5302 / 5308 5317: 0.82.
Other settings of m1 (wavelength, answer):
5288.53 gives 49.39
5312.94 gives 50.21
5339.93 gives 47.04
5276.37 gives 51.03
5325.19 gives 35.26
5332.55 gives 49.42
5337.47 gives 55.13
